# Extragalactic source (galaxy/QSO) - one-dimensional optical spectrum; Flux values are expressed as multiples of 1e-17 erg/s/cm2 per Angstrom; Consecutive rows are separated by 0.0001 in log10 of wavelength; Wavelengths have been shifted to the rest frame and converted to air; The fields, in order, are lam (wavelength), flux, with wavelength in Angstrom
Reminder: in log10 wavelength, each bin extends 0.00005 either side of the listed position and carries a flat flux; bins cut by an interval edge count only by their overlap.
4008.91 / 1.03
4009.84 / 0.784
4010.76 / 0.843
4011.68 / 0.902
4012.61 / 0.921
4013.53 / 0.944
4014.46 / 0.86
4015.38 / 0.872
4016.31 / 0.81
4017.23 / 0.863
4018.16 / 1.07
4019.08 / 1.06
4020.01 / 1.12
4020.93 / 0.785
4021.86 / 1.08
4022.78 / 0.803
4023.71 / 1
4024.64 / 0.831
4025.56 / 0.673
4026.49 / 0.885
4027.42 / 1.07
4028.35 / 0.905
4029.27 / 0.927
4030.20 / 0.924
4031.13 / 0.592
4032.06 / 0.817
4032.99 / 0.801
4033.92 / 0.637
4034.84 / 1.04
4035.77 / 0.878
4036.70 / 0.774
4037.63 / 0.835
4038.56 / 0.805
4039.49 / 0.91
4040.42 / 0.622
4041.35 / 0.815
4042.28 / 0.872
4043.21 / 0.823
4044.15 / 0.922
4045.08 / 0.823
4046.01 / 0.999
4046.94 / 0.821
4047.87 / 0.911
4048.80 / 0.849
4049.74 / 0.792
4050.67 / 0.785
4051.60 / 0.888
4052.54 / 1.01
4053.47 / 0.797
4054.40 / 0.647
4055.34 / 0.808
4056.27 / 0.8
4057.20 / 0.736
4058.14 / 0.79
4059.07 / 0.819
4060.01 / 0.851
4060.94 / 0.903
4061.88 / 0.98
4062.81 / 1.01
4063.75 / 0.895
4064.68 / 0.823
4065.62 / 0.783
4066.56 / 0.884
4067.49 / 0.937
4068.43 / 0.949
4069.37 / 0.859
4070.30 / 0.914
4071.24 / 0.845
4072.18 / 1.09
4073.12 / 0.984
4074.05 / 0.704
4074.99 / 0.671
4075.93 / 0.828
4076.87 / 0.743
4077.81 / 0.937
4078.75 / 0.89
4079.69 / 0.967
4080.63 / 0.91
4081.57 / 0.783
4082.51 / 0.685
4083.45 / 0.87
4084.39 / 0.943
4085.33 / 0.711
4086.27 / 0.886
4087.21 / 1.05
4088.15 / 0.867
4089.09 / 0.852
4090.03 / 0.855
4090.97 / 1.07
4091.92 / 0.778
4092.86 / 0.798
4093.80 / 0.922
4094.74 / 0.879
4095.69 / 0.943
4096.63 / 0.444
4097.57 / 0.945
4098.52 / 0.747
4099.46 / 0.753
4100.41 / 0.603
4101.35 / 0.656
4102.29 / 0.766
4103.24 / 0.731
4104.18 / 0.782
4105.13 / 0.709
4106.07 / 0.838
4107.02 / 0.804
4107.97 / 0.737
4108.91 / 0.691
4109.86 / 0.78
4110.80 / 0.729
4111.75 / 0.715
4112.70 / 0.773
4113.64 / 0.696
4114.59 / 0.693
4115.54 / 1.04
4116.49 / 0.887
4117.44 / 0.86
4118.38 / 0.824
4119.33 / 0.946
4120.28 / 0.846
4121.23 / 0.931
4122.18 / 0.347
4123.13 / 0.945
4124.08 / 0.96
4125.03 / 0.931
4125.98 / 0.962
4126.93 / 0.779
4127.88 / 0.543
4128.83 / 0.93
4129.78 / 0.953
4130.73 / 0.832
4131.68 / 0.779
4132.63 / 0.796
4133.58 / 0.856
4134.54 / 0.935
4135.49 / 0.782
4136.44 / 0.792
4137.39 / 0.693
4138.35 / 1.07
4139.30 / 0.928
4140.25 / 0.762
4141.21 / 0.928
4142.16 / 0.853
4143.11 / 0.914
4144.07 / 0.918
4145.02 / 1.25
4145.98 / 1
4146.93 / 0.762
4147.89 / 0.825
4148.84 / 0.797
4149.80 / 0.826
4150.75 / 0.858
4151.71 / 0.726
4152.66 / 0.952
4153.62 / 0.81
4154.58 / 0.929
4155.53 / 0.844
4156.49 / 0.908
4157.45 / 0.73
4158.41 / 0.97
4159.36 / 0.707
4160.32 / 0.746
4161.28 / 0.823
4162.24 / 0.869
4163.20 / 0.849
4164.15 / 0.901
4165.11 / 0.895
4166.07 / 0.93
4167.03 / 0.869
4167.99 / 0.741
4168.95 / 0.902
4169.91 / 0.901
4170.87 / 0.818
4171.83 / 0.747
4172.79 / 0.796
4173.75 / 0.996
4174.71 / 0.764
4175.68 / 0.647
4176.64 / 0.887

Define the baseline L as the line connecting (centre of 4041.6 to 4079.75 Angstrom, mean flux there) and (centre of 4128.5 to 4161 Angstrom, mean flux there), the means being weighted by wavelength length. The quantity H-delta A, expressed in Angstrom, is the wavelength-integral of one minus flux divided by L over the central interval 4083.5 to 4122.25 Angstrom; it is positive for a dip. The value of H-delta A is 2.5 Angstrom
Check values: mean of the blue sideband 0.86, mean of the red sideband 0.863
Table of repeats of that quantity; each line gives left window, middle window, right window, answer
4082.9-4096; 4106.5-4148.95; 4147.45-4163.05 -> 0.7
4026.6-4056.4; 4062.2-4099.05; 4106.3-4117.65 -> -2.5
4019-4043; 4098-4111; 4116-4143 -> 1.7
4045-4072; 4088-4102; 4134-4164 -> 0.9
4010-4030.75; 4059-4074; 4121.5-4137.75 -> -0.6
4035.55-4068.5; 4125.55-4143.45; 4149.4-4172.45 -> 0.0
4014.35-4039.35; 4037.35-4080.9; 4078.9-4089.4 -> 0.8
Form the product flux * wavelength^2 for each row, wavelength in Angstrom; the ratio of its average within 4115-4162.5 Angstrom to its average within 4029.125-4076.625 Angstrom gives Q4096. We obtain 1.1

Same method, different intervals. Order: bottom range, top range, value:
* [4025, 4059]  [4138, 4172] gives 1.10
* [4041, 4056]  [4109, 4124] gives 0.98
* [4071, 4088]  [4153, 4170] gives 1.03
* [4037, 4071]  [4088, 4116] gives 0.94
